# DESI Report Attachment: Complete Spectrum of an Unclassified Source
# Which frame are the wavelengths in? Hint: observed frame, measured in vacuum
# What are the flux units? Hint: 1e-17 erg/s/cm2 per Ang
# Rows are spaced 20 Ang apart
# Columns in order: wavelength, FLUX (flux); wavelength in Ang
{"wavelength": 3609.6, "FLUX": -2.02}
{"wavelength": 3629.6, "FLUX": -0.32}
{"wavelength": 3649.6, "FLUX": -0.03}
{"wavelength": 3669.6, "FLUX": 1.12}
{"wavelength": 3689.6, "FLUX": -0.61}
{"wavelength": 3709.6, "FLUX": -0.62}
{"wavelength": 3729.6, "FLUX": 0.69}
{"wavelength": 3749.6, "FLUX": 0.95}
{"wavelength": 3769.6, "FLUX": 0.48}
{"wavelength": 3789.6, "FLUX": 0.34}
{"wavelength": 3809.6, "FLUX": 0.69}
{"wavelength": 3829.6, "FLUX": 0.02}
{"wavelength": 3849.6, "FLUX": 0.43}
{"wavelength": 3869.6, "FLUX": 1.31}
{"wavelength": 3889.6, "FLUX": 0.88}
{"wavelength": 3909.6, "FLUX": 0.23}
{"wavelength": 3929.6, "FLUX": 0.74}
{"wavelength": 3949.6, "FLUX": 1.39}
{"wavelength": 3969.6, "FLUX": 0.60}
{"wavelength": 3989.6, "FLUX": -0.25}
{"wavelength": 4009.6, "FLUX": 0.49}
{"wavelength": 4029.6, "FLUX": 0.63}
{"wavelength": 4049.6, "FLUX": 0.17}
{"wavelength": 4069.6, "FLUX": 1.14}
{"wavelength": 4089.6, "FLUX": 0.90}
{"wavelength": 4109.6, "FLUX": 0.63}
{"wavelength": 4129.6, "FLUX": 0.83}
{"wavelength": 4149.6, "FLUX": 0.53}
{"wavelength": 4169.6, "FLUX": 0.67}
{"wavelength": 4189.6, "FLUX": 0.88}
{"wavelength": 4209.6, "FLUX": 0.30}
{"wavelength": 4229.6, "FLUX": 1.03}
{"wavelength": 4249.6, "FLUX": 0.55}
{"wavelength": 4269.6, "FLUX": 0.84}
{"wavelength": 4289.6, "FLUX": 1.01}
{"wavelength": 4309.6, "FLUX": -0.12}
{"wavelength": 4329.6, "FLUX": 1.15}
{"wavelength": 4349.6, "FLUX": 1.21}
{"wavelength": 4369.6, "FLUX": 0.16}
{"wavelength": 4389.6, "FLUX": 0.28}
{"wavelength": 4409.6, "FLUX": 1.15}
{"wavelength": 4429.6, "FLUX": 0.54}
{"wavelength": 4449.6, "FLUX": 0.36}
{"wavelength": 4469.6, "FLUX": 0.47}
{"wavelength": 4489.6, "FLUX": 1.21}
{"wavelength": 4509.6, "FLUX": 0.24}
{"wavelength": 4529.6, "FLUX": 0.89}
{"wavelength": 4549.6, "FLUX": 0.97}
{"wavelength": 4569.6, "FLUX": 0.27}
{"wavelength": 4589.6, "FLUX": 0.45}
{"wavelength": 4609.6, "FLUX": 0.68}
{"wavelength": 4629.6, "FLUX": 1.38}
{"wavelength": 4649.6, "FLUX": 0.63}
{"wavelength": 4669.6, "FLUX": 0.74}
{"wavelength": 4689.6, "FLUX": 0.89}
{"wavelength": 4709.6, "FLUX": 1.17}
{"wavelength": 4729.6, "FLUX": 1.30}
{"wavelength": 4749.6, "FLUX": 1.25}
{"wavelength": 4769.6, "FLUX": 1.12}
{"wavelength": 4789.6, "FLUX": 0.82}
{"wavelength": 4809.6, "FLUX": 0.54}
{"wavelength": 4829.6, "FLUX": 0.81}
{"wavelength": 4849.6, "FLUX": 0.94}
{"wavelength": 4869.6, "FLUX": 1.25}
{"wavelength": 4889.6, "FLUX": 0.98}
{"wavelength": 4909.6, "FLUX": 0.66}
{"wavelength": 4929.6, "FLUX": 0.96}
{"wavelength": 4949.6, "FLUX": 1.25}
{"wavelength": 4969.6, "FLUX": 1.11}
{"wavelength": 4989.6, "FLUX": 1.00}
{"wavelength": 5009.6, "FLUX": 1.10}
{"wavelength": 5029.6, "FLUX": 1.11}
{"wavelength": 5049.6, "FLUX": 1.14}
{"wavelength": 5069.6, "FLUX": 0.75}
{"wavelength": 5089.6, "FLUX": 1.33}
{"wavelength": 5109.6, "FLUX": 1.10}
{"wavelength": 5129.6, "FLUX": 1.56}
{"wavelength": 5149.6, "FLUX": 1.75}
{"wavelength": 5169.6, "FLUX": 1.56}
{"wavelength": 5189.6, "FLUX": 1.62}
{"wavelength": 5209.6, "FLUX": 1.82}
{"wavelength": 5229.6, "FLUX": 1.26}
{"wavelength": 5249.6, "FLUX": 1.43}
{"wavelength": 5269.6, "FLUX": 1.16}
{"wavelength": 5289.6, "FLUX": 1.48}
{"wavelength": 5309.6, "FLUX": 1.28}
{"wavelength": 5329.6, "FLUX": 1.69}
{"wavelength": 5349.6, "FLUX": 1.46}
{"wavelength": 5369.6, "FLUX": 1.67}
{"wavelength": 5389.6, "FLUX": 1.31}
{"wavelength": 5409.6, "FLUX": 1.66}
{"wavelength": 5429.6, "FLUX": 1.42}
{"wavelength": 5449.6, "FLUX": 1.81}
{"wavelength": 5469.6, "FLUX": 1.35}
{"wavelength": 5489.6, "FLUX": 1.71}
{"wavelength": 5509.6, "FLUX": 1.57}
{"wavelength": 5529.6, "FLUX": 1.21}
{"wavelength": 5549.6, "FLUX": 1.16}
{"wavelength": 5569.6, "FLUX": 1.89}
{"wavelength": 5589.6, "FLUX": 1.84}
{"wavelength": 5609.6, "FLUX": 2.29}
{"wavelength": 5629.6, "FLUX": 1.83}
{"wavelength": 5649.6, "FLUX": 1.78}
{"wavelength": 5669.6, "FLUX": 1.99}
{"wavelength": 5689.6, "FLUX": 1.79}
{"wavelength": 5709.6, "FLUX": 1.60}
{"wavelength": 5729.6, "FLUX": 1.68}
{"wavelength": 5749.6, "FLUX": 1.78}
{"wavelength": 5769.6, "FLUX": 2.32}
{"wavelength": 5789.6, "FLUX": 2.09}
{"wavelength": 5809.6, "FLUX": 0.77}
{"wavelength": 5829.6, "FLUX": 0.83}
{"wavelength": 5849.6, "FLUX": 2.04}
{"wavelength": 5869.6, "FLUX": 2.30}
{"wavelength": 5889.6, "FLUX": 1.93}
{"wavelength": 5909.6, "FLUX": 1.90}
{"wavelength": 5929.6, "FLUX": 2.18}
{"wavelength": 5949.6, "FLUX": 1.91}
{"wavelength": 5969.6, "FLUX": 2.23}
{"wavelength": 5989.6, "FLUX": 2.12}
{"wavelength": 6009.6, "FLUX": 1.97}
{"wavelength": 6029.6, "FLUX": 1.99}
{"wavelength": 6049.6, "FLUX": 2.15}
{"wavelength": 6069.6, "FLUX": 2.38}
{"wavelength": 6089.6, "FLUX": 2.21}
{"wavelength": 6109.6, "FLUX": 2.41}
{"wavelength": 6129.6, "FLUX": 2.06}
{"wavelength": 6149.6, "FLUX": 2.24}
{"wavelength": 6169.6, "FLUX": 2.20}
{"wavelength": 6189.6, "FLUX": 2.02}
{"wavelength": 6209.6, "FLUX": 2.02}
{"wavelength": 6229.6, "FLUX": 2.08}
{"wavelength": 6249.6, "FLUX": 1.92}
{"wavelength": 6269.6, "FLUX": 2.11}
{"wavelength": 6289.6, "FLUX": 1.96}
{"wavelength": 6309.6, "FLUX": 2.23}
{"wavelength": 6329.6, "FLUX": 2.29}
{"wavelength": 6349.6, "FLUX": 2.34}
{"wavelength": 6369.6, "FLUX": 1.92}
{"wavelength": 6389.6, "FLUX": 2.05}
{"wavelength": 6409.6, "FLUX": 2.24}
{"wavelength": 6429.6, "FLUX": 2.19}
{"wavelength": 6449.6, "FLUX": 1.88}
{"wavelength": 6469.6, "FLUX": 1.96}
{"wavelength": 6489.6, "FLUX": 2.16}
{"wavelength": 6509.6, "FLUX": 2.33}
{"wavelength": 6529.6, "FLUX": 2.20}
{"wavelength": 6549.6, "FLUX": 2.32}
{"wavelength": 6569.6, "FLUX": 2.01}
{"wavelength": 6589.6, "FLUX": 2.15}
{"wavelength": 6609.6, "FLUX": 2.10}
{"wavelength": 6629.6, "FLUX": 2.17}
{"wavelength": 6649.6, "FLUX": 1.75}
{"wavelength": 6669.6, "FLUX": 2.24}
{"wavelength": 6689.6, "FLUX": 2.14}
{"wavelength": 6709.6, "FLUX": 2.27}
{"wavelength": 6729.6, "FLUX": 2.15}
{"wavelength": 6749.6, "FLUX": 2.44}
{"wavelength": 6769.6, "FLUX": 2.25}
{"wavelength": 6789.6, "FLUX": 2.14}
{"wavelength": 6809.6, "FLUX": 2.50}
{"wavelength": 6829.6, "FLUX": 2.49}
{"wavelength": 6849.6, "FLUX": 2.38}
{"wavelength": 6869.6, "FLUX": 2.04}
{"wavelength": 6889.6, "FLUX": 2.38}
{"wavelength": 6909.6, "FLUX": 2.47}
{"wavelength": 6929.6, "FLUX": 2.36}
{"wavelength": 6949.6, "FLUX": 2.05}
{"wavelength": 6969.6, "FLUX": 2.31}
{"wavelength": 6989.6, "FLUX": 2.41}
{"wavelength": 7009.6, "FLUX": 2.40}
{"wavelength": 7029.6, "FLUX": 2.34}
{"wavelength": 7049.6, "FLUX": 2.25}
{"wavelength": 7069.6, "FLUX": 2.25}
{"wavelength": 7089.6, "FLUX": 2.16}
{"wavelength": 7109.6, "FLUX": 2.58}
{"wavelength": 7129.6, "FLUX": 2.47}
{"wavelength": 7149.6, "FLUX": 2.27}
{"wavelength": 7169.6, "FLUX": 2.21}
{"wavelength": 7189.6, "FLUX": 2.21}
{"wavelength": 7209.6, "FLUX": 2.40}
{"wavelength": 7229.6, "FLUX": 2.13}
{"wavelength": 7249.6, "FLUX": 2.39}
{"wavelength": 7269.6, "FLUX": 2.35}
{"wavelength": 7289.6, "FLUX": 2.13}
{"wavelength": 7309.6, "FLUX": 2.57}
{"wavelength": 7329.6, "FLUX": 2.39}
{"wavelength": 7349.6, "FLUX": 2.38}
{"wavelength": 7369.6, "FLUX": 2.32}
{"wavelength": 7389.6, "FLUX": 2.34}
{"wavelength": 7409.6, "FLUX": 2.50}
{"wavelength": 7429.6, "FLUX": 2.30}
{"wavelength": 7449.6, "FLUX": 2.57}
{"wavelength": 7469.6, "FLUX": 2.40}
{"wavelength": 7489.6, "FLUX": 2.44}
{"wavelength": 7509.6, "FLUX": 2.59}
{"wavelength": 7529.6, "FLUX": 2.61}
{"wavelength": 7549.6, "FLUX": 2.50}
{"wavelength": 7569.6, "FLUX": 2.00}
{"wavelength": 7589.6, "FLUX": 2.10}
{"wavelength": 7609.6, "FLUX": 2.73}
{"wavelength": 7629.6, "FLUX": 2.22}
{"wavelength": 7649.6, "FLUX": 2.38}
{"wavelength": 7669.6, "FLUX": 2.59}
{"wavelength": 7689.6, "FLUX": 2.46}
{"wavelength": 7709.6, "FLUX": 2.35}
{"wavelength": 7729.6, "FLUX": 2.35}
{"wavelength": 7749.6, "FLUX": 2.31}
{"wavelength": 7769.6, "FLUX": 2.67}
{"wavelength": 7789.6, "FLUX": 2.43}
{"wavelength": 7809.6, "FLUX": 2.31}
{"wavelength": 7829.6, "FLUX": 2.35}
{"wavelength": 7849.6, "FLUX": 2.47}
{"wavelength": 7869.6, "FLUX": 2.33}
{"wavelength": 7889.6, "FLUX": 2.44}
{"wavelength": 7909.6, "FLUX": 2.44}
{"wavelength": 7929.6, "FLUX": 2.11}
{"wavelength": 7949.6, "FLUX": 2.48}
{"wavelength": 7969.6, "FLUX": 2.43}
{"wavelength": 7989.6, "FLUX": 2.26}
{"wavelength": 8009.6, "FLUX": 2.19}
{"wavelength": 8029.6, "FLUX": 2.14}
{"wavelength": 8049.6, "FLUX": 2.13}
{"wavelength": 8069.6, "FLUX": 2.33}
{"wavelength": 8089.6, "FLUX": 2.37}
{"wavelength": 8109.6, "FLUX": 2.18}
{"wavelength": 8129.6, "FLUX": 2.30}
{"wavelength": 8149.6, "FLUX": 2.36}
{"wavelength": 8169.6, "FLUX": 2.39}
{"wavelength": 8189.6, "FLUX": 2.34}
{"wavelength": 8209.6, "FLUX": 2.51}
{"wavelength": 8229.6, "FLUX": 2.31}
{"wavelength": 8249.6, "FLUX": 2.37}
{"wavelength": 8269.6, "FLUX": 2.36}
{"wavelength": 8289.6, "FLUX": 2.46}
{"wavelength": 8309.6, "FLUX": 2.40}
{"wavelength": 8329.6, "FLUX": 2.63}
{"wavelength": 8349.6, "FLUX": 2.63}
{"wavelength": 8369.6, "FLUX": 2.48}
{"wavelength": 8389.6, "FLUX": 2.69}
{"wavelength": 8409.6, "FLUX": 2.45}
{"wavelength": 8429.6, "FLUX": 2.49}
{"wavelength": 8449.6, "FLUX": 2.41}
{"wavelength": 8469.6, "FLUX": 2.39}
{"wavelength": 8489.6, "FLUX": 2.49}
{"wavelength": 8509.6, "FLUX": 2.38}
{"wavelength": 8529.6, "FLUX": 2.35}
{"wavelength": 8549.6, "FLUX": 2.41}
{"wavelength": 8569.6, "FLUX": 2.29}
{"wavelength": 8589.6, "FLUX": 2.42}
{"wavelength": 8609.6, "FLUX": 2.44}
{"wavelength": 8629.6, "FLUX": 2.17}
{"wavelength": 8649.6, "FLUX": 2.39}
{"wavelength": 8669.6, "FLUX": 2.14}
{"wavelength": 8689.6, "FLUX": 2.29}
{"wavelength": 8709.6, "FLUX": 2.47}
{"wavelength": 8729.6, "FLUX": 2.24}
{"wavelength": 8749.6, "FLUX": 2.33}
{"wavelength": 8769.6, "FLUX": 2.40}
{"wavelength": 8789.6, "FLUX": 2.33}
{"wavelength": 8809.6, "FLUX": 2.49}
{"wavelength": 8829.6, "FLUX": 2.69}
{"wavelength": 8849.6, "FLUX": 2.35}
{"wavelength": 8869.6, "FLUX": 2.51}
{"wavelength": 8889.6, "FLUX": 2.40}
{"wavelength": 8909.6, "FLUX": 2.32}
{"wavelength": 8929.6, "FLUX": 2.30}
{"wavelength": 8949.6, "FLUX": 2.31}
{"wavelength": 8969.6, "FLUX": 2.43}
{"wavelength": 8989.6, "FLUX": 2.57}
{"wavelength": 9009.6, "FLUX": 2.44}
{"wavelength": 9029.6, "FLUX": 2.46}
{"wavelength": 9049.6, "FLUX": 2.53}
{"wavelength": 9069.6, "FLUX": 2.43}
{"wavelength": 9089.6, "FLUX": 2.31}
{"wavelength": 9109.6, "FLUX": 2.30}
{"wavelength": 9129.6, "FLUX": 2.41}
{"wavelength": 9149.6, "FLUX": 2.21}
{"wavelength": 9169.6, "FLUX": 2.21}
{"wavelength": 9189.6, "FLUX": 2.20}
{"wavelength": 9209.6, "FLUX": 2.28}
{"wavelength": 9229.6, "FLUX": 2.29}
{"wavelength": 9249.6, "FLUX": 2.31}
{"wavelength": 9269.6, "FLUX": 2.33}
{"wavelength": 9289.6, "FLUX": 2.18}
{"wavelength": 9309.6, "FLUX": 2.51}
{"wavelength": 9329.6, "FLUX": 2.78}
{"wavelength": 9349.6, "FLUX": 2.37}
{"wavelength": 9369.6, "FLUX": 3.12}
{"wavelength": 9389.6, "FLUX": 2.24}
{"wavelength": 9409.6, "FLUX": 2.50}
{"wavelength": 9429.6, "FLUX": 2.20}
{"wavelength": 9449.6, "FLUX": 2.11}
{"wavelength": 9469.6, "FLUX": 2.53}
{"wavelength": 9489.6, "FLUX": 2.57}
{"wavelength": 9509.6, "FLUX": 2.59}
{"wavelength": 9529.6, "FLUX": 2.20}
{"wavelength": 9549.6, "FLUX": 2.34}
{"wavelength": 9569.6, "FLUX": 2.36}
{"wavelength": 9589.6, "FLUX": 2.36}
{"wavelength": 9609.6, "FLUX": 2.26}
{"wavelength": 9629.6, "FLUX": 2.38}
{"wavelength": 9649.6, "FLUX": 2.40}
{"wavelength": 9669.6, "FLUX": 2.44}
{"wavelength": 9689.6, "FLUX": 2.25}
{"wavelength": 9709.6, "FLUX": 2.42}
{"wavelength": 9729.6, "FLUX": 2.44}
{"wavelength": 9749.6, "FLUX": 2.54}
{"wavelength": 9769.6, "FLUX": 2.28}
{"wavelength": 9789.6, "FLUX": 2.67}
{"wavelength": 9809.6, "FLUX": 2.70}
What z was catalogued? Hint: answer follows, 0.29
